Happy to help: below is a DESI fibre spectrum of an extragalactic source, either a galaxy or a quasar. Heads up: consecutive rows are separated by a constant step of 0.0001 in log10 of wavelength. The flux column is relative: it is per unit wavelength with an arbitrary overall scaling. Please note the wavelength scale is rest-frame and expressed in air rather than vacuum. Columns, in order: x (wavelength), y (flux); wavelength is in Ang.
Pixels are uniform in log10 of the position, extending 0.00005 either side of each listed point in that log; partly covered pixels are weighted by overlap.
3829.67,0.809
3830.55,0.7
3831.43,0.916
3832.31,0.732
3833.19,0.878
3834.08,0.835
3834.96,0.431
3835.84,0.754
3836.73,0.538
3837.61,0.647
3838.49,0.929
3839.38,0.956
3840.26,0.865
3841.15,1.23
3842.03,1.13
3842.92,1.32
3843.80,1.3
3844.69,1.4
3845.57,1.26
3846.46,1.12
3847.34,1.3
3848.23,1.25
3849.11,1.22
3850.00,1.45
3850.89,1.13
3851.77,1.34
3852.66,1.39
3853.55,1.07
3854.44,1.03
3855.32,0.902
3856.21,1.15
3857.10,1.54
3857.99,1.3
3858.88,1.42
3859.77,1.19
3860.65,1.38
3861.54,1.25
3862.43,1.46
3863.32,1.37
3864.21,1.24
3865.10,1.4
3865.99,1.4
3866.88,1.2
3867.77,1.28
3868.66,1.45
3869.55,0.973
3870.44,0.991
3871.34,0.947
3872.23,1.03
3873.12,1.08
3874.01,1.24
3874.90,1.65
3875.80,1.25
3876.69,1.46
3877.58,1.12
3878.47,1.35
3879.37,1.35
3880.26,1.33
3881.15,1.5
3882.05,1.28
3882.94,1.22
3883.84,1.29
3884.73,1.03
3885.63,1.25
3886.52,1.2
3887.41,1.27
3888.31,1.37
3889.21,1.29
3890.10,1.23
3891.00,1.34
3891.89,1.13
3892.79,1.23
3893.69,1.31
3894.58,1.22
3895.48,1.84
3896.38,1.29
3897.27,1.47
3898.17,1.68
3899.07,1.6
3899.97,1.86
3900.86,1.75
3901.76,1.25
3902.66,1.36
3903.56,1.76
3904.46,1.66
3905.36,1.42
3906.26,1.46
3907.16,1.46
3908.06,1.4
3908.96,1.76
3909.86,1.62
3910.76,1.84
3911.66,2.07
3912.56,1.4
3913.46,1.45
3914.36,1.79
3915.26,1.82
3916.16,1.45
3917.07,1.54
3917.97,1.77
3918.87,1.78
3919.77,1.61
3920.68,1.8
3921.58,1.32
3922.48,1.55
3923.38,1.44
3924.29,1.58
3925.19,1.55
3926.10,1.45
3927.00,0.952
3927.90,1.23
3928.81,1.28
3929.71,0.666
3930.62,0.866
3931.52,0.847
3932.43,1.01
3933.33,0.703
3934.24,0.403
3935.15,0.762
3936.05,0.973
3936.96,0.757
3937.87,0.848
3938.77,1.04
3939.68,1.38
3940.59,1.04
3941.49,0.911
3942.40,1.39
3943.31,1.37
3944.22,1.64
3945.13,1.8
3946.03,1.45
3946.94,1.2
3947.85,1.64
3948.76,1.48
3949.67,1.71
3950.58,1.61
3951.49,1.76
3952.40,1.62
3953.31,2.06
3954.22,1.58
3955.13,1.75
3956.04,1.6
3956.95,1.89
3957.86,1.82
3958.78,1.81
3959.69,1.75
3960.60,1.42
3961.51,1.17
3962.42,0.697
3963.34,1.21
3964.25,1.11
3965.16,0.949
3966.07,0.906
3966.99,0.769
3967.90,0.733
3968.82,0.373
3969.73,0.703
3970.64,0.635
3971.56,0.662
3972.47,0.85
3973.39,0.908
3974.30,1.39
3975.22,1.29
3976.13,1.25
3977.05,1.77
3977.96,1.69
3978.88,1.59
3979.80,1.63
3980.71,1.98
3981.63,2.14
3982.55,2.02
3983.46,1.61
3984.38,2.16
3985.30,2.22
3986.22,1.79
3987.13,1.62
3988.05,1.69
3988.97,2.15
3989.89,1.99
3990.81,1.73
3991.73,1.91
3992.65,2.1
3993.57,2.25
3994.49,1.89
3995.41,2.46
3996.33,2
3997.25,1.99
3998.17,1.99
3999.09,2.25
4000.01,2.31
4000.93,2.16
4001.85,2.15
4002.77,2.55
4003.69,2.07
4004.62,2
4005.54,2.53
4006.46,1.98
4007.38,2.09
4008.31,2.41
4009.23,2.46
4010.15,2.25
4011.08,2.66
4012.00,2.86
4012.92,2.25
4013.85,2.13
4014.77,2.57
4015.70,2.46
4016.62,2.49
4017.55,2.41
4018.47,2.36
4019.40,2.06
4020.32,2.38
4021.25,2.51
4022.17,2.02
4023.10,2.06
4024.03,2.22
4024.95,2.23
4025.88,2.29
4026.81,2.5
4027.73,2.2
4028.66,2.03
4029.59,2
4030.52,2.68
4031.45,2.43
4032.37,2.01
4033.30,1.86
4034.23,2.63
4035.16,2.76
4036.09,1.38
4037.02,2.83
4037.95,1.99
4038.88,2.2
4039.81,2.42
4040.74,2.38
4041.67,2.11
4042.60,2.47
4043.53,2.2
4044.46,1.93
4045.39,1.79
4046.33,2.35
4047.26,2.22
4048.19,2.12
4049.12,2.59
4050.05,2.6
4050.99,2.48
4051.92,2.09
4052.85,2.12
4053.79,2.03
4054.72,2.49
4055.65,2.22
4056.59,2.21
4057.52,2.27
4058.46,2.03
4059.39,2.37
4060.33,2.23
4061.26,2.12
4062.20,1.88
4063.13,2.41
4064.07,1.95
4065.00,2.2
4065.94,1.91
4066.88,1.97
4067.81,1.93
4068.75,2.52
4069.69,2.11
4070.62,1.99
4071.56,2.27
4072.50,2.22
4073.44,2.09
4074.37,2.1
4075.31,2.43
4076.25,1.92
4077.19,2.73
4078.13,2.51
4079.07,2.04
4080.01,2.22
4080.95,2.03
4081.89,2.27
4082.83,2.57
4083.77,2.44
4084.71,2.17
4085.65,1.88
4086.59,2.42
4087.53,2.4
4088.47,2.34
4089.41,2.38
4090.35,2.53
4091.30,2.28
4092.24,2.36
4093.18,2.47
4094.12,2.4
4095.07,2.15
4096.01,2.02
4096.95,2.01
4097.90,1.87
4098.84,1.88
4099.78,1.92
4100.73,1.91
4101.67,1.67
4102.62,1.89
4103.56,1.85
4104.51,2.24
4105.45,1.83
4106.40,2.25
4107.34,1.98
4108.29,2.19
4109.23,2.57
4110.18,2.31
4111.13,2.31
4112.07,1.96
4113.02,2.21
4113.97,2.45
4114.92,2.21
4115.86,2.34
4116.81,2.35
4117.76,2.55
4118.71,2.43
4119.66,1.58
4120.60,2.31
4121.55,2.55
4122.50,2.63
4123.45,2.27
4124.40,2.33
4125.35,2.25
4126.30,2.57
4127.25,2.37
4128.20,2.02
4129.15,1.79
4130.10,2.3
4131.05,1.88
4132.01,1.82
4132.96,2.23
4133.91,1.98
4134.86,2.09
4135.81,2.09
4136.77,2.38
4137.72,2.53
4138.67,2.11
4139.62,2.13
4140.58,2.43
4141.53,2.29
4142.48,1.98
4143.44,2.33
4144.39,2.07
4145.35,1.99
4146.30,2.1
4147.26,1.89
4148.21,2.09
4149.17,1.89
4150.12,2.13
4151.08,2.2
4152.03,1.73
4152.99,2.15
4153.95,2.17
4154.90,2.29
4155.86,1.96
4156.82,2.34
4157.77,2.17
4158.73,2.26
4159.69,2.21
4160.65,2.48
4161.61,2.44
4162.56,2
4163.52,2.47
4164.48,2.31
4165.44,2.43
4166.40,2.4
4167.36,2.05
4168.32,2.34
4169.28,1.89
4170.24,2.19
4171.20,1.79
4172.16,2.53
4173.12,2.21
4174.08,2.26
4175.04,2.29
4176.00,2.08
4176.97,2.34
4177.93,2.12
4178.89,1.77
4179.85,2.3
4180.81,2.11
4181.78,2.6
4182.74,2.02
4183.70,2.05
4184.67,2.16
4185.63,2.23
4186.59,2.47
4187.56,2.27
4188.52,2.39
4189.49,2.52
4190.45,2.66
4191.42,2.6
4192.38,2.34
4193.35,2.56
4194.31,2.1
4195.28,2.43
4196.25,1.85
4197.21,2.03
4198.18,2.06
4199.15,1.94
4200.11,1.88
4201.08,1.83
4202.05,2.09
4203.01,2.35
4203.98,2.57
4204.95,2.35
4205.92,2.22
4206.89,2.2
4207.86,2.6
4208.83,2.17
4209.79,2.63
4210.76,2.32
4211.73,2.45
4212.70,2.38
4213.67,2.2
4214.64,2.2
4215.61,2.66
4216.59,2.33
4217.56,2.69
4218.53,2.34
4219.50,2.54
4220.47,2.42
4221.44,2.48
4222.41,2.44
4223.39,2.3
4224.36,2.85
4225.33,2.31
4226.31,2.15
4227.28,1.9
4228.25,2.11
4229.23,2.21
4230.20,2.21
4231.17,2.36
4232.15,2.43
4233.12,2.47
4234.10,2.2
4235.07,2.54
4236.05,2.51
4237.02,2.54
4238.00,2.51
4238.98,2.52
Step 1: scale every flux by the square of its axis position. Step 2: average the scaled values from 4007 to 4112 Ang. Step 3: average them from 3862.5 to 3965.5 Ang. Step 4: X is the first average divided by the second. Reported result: 1.75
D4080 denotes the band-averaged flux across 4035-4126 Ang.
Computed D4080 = 2.21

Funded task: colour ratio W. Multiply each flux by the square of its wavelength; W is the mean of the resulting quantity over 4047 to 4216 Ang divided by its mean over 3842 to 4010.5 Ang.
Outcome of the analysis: 1.67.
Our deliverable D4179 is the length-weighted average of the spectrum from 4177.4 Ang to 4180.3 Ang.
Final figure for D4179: 2.07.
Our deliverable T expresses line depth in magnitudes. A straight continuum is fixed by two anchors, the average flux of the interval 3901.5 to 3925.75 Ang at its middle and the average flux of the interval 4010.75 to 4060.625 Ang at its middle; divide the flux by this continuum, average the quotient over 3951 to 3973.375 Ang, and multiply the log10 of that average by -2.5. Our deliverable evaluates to 0.44 mag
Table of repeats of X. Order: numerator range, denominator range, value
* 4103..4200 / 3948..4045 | 1.25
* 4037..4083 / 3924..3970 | 1.89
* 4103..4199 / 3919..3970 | 1.92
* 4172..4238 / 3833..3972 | 2.08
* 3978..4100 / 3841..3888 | 1.91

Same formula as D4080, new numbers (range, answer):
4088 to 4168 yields 2.19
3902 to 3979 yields 1.34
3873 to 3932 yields 1.42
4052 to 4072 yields 2.15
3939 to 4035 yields 1.82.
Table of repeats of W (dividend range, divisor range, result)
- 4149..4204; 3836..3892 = 2.12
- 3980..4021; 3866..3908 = 1.71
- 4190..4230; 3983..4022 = 1.17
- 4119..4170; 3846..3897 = 1.97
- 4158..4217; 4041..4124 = 1.08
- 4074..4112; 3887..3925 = 1.57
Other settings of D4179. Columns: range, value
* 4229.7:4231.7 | 2.29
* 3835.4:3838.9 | 0.715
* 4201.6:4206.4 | 2.32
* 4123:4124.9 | 2.3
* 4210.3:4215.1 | 2.31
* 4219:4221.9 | 2.48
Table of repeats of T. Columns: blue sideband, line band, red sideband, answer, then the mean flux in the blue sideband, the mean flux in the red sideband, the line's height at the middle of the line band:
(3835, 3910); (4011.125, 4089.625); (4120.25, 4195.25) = -0.21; 1.28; 2.22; 1.87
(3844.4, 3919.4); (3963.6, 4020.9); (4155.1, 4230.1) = -0.09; 1.37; 2.28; 1.69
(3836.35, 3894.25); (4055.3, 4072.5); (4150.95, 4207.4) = -0.16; 1.22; 2.22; 1.86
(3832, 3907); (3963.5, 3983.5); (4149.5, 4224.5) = 0.29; 1.25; 2.27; 1.58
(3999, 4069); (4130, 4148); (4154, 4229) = 0.07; 2.25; 2.28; 2.27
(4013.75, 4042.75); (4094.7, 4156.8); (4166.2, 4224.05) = 0.07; 2.28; 2.28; 2.28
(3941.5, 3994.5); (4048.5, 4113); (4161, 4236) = -0.16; 1.51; 2.29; 1.89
